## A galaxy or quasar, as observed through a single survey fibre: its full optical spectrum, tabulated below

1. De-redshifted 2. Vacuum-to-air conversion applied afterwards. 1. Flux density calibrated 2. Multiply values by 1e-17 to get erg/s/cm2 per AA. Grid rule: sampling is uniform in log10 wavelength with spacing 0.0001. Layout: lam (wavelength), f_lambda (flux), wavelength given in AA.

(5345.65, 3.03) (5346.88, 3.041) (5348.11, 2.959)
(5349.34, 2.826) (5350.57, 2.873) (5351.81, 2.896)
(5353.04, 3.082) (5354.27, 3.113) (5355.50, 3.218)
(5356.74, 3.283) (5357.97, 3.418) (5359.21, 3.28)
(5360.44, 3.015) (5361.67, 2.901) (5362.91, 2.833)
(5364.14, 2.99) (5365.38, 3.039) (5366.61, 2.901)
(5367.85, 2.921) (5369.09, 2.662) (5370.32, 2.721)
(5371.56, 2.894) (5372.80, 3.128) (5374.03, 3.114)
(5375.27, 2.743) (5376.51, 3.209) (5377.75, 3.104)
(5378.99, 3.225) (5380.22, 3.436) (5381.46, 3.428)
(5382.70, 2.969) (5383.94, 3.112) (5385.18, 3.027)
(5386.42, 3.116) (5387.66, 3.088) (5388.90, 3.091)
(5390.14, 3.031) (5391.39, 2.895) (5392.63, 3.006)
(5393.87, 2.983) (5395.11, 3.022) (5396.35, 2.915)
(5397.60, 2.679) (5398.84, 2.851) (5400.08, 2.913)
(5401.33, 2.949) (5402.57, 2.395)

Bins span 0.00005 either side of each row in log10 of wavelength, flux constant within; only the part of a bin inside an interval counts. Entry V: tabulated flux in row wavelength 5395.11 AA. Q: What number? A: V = 3.022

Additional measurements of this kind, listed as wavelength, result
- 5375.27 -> 2.743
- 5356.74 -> 3.283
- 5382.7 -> 2.969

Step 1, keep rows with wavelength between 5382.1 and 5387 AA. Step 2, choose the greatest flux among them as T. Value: 3.116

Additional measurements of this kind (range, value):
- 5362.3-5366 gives 3.039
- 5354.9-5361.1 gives 3.418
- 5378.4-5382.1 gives 3.436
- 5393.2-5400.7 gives 3.022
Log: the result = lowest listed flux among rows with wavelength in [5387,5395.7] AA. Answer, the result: 2.895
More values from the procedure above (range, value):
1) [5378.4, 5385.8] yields 2.969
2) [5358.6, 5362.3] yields 2.901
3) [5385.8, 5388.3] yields 3.088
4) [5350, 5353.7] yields 2.873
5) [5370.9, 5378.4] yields 2.743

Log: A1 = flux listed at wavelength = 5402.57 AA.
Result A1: 2.395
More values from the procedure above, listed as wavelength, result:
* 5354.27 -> 3.113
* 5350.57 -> 2.873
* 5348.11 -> 2.959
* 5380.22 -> 3.436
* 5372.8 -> 3.128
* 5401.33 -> 2.949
